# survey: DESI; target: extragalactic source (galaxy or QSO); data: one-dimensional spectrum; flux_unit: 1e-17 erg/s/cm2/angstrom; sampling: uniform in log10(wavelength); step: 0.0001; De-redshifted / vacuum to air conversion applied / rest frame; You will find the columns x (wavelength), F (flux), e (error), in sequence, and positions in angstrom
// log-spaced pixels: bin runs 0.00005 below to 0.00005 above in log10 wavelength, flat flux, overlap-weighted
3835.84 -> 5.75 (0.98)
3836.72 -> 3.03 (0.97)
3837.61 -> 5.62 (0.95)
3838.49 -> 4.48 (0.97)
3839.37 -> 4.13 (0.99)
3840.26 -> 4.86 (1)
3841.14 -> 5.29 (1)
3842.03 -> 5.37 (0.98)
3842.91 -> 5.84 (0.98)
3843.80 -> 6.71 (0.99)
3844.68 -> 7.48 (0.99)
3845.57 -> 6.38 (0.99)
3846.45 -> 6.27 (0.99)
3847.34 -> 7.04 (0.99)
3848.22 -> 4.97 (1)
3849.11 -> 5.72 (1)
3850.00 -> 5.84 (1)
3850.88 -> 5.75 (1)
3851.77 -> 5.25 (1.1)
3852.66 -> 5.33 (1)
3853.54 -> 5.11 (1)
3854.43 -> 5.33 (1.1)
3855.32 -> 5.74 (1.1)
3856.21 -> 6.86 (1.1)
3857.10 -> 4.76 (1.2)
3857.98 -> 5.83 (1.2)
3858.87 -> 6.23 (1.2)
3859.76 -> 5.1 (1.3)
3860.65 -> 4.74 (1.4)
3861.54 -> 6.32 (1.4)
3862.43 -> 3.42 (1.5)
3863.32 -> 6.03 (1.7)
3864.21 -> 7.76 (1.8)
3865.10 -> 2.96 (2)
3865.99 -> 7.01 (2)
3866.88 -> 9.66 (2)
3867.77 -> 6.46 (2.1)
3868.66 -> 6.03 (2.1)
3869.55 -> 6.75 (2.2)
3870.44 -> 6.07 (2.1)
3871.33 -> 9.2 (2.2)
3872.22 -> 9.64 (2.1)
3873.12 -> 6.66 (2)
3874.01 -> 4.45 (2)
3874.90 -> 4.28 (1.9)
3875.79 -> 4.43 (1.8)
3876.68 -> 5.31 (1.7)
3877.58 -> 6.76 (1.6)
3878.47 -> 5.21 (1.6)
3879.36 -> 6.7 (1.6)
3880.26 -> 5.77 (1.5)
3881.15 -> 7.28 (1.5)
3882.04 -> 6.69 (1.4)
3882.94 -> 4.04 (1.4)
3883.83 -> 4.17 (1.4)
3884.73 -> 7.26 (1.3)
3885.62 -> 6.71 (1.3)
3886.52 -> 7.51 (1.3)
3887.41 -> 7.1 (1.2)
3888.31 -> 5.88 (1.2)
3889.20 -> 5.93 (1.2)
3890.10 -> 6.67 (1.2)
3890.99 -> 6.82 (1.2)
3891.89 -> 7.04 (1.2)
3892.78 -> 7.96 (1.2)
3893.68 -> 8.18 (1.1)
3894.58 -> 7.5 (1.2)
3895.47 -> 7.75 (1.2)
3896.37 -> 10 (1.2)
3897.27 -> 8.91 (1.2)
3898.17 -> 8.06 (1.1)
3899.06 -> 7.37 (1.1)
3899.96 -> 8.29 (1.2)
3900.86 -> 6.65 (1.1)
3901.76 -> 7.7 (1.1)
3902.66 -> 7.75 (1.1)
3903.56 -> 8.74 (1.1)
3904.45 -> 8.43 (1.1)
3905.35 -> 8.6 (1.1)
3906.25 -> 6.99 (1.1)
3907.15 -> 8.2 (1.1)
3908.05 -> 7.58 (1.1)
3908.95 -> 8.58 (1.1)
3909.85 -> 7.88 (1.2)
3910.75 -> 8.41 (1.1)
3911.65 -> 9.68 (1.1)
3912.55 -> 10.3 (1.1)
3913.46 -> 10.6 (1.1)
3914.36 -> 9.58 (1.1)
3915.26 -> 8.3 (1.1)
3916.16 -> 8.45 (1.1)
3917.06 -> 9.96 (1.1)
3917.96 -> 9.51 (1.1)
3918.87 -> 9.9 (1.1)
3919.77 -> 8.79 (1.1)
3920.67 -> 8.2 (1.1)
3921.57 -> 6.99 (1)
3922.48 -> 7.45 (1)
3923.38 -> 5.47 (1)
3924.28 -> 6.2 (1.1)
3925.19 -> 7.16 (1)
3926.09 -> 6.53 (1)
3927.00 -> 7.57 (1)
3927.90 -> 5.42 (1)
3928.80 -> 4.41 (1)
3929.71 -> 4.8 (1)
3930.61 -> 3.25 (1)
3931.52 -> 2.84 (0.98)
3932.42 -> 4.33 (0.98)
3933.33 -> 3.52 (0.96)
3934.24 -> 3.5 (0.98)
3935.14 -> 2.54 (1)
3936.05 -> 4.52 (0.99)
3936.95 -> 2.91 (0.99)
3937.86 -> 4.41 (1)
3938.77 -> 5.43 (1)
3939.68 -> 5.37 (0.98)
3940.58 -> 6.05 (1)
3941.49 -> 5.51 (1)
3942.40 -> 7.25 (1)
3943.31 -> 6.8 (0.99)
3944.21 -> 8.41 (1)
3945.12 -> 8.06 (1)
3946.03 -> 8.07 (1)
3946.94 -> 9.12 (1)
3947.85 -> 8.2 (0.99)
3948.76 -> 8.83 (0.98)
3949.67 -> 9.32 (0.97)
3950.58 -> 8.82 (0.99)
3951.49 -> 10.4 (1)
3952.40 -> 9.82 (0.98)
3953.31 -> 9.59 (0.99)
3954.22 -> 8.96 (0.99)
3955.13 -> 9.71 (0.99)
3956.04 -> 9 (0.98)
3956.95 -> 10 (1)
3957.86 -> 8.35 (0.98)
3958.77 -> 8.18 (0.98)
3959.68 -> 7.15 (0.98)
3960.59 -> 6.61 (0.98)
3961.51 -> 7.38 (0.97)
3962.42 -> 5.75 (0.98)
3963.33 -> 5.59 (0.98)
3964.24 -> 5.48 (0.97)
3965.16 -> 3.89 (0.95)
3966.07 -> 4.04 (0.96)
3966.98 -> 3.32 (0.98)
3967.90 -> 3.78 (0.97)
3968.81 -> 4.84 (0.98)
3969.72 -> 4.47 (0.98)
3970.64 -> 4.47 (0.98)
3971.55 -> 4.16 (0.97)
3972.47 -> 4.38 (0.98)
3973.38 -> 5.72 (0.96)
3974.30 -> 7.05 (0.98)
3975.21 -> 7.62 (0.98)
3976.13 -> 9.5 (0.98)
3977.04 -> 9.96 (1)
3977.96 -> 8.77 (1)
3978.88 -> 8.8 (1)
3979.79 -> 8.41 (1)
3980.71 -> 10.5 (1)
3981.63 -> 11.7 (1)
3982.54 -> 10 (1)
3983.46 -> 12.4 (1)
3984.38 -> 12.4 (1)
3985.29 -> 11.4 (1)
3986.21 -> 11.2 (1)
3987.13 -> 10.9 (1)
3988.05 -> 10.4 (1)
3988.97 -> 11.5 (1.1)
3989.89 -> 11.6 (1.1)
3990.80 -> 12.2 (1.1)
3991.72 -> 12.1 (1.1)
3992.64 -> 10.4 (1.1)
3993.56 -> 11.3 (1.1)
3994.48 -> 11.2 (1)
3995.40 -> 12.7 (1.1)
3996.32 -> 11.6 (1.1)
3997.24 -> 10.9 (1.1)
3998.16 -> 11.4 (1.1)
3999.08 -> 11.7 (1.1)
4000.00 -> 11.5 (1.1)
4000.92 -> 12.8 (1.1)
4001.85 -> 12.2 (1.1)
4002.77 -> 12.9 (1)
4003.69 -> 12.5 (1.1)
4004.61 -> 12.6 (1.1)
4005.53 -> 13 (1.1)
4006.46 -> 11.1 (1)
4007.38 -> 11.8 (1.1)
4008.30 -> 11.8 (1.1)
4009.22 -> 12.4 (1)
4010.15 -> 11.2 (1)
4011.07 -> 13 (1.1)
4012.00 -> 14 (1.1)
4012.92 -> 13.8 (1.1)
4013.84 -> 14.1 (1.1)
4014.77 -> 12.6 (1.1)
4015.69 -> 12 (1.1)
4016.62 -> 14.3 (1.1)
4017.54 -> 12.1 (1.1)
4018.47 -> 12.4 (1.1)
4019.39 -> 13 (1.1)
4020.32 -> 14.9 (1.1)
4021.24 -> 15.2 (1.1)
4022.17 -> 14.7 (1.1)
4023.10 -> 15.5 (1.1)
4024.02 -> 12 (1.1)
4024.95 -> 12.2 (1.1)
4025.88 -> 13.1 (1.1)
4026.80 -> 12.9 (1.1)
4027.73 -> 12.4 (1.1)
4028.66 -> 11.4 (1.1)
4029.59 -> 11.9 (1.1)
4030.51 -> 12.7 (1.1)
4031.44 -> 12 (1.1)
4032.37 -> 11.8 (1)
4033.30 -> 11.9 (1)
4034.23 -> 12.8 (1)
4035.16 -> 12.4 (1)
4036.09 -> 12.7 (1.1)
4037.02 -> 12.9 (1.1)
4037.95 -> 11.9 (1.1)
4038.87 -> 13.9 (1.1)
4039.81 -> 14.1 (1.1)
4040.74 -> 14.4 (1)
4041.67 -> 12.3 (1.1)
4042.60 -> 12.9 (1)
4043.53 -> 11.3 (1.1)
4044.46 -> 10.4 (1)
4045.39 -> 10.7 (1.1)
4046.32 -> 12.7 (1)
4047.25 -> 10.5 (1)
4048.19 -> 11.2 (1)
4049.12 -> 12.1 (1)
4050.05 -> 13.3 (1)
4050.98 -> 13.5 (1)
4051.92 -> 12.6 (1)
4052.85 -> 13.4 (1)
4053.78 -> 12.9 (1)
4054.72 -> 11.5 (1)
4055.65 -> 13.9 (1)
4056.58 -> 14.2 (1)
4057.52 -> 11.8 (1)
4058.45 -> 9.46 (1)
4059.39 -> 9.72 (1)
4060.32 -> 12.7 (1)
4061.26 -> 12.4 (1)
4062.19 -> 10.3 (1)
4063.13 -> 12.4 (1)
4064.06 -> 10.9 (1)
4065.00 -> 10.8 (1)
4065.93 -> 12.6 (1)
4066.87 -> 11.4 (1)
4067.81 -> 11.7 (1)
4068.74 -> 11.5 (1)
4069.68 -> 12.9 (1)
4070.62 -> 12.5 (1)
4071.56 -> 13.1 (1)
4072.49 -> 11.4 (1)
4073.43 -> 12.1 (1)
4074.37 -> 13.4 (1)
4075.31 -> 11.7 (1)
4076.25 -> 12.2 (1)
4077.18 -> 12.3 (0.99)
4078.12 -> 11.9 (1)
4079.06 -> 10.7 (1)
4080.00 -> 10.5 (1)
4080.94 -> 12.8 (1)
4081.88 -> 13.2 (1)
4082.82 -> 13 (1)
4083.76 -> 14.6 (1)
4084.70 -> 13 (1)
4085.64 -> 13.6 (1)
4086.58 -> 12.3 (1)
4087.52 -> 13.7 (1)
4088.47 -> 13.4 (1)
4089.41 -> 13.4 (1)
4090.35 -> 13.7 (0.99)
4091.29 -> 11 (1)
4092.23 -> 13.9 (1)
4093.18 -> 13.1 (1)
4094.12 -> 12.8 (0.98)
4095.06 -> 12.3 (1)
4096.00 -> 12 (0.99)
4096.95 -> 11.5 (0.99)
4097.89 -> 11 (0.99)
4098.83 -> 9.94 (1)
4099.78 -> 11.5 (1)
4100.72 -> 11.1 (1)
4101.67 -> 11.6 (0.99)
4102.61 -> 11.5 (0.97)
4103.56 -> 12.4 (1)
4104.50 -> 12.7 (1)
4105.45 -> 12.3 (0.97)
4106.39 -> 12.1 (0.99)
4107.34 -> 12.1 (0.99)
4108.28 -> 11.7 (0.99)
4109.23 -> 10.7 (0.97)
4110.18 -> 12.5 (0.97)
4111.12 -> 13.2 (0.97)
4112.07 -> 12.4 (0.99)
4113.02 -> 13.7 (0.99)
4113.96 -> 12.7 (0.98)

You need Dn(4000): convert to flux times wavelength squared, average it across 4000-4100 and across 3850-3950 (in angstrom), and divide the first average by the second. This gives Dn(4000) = 1.99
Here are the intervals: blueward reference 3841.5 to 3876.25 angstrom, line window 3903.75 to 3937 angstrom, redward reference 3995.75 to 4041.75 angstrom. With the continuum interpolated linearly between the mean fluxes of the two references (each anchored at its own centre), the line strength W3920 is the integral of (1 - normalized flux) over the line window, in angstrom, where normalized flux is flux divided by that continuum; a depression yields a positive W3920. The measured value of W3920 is 5.7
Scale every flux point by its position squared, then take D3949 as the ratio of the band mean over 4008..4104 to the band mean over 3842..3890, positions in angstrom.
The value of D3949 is 2.3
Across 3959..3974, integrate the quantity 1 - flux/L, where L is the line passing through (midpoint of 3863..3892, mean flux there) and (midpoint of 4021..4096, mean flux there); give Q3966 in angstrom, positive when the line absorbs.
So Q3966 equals 6.7 angstrom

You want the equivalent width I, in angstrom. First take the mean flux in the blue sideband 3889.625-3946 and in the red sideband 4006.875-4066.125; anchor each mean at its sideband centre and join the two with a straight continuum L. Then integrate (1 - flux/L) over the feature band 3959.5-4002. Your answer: 5.2 angstrom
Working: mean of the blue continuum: 7.1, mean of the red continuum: 12.5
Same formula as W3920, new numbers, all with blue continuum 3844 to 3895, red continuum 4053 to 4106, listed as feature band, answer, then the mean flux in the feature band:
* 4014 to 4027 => -3.55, 13.4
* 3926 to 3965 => 8.08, 6.68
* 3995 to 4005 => -2.16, 12.1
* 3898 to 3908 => -1.00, 7.88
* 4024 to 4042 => -2.87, 12.6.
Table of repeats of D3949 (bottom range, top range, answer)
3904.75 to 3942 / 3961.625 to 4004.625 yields 1.41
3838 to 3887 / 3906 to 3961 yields 1.28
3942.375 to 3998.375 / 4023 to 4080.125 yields 1.47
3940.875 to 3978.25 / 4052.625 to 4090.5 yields 1.80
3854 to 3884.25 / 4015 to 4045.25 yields 2.32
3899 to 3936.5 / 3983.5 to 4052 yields 1.82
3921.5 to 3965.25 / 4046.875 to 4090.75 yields 1.97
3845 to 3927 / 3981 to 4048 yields 1.88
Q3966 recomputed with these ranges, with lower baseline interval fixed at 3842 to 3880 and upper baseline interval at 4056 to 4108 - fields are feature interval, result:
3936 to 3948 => 2.7 angstrom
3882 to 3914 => -2.8 angstrom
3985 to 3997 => -2.2 angstrom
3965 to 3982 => 4.7 angstrom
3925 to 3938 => 5.7 angstrom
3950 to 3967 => 2.1 angstrom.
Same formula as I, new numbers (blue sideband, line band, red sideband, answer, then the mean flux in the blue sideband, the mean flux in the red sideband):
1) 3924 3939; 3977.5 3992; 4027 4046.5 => -3.9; 4.64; 12.4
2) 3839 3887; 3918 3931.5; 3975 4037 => 3.1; 5.98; 12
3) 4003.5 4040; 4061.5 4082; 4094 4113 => 0.6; 12.8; 11.9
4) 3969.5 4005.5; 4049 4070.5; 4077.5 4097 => -0.1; 10.3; 12.7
